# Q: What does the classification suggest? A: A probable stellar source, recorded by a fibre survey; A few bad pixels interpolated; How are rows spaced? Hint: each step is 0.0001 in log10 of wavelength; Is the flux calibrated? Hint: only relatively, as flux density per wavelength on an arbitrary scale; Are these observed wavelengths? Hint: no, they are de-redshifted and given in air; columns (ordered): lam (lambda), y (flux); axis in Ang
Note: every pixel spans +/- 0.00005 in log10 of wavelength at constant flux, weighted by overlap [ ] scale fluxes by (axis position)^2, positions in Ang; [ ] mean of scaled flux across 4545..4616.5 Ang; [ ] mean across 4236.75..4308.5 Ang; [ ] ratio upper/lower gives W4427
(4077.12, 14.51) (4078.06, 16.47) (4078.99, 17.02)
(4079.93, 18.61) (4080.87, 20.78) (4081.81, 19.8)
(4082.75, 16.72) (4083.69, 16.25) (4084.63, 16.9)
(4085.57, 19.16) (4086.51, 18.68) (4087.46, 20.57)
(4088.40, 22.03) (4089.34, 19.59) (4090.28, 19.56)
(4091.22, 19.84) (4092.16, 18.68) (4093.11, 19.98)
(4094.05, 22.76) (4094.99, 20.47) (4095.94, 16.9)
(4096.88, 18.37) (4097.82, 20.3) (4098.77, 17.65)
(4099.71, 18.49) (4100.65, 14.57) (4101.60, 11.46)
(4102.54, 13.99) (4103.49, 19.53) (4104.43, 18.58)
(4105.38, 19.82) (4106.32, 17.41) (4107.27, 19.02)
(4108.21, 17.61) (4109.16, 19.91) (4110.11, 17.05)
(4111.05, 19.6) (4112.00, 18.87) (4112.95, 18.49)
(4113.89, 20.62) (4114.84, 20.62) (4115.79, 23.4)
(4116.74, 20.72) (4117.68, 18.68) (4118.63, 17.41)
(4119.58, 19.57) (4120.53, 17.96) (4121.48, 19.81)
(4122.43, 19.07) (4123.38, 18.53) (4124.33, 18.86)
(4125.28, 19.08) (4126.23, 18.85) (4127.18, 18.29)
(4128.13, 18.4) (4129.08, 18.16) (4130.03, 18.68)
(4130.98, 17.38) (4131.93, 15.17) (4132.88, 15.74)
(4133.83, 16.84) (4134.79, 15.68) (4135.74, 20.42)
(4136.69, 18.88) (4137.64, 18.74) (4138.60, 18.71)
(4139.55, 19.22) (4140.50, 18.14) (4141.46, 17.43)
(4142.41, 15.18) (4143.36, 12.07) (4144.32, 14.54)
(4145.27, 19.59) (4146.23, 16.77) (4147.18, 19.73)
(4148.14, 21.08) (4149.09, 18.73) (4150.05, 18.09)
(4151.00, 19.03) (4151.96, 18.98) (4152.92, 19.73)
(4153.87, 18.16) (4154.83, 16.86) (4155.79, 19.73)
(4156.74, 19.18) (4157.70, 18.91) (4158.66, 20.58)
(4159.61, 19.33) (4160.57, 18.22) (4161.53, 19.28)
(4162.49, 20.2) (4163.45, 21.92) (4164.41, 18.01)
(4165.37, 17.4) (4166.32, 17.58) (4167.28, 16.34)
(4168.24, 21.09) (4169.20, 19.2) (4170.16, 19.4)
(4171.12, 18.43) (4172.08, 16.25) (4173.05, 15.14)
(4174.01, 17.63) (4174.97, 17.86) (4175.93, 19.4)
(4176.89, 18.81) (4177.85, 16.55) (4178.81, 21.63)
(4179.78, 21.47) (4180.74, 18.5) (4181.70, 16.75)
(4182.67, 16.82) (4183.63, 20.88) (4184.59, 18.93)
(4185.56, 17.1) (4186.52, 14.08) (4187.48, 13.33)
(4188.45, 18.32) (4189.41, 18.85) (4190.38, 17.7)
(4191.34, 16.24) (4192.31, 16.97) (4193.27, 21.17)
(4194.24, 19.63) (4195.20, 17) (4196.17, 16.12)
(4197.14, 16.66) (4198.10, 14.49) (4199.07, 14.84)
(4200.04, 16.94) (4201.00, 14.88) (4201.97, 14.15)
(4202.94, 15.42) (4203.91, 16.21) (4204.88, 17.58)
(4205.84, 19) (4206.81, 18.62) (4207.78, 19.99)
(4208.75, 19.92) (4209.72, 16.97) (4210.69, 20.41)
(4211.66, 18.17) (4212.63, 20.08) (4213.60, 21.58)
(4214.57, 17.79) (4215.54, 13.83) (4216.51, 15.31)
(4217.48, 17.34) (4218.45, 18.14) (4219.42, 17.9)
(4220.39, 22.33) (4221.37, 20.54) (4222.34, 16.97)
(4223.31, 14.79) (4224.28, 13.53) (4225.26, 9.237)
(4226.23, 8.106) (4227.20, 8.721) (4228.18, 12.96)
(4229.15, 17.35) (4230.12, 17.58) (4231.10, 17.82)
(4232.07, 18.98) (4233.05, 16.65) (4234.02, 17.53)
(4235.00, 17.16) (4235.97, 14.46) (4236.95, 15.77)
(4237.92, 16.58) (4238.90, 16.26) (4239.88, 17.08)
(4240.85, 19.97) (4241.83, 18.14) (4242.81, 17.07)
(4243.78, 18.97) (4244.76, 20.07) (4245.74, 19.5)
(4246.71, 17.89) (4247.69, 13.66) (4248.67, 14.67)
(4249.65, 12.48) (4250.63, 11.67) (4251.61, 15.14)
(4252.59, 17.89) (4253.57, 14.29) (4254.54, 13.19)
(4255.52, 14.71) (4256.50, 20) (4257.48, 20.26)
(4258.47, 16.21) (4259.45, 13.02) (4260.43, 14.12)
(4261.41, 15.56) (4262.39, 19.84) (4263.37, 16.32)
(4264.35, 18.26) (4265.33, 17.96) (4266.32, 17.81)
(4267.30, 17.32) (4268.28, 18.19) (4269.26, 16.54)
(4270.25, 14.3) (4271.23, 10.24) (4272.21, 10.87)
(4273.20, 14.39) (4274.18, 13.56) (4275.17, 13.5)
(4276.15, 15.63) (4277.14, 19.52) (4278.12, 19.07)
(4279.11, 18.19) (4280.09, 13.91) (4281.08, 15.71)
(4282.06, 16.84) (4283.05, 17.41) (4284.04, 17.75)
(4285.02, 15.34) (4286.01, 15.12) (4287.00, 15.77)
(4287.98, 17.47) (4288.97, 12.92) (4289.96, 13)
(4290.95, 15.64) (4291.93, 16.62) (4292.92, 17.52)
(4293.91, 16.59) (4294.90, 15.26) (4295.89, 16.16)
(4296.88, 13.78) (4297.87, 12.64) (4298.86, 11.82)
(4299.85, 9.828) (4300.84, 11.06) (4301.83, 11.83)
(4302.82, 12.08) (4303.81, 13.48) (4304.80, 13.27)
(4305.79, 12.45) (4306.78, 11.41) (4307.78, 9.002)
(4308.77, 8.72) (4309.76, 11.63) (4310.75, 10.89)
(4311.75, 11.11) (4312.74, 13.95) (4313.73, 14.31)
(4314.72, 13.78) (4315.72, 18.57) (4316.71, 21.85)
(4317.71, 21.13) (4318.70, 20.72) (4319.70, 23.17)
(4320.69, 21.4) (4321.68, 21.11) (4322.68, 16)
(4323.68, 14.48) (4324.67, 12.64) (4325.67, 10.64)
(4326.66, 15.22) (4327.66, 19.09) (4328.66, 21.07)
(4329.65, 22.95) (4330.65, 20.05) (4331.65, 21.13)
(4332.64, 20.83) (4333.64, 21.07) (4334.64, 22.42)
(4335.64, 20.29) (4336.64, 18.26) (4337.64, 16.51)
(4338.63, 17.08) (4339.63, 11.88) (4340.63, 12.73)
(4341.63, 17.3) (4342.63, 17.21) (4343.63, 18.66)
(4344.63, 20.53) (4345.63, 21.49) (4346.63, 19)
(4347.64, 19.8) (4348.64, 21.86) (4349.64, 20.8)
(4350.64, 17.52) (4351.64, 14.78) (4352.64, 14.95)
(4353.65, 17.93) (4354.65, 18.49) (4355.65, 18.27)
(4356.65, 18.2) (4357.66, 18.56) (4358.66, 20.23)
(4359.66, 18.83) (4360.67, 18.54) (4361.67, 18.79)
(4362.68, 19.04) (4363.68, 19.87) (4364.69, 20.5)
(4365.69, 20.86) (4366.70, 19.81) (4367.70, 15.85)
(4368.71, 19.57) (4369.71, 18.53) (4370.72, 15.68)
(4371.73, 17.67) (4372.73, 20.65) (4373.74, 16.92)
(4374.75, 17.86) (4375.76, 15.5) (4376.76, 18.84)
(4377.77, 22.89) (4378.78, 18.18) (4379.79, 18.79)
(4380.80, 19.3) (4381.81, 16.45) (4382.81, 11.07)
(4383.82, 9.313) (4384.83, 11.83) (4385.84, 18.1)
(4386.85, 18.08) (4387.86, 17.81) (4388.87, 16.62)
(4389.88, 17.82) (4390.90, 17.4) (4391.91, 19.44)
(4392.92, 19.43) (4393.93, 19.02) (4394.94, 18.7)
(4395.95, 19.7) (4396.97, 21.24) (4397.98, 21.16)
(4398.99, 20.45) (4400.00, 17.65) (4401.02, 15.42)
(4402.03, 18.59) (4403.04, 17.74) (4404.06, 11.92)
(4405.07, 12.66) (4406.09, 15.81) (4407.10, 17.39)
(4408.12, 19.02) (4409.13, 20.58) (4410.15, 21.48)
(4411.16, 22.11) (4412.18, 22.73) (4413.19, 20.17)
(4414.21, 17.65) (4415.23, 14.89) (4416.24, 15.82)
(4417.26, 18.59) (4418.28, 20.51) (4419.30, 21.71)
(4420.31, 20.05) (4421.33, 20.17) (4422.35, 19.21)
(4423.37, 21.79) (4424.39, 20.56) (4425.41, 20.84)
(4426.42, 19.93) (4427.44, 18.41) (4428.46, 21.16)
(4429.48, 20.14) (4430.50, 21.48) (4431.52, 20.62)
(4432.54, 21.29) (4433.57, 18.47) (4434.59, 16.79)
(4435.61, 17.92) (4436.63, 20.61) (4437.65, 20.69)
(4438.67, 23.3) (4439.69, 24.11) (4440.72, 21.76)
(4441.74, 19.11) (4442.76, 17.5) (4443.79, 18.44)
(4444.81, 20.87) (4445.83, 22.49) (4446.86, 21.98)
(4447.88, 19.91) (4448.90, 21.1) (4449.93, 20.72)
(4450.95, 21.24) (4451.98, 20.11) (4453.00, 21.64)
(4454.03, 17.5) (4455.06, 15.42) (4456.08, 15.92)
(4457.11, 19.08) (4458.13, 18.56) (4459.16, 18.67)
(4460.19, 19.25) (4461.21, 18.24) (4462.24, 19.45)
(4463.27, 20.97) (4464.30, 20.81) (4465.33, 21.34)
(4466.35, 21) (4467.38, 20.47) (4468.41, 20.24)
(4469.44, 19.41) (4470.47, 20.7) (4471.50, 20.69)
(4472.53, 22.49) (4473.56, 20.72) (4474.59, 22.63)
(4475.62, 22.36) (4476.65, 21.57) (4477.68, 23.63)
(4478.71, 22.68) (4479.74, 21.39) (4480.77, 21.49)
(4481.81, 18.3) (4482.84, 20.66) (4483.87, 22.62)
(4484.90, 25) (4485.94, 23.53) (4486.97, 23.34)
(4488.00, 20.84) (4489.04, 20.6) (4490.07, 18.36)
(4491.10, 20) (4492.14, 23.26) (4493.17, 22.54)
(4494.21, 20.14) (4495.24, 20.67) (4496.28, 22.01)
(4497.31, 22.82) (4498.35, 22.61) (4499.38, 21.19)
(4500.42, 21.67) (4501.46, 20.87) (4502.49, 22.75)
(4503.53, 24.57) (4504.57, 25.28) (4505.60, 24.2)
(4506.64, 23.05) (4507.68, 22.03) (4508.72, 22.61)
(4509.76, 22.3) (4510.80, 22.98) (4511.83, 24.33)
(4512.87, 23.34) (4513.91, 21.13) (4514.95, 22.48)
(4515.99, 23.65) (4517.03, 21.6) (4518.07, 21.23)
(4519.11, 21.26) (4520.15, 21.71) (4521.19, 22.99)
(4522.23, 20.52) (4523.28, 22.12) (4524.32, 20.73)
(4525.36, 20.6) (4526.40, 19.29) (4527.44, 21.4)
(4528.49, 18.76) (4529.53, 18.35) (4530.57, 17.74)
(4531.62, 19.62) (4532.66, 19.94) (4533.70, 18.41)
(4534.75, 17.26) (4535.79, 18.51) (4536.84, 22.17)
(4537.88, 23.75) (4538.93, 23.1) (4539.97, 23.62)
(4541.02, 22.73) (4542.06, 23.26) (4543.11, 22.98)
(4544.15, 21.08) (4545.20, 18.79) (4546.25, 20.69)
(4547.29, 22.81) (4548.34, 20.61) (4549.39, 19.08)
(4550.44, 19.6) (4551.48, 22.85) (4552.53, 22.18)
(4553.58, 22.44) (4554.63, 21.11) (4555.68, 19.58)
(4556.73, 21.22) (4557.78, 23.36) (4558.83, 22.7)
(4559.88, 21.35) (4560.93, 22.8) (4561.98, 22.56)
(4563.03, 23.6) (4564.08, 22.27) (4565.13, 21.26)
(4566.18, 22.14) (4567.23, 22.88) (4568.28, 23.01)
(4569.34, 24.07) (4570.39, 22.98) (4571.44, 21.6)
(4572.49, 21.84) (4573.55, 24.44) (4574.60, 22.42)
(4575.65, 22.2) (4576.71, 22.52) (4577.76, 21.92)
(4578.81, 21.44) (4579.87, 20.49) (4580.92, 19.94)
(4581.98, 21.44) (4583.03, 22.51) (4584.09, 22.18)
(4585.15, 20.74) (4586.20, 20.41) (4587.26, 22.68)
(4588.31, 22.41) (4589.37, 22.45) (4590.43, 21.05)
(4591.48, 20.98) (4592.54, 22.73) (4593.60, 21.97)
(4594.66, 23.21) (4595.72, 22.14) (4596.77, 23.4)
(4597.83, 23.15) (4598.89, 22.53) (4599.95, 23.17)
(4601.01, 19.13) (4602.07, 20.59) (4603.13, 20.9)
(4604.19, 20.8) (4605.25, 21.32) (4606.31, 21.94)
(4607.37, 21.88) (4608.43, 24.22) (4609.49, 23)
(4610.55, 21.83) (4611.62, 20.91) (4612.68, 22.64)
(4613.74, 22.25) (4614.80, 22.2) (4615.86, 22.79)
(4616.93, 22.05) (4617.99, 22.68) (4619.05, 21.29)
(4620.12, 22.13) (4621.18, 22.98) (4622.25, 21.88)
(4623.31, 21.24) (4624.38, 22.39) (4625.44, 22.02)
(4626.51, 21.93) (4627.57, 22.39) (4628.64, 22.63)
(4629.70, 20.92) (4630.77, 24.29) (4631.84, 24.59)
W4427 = 1.64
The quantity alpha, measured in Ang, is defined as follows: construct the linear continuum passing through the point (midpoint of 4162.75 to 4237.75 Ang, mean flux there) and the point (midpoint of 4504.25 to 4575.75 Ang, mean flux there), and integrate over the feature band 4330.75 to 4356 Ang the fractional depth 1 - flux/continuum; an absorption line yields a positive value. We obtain 0.9 Ang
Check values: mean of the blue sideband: 17.3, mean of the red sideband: 21.7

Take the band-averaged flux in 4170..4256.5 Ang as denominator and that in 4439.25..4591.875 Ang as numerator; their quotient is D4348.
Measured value 1.3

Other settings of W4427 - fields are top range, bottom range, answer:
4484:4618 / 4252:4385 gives 1.46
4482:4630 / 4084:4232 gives 1.46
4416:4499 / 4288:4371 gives 1.30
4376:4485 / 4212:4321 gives 1.34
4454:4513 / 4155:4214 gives 1.35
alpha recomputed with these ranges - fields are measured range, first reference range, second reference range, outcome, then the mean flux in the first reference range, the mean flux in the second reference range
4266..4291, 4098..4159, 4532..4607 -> 4.95 Ang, 18.3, 21.8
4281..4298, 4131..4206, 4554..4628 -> 2.98 Ang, 17.8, 22.1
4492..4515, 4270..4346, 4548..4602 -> -2.50 Ang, 15.9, 22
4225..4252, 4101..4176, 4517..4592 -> 4.63 Ang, 18.3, 21.5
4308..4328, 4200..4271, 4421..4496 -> 2.42 Ang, 16.6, 20.6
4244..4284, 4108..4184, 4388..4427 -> 5.63 Ang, 18.5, 18.8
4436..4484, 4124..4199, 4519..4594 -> 0.42 Ang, 18.1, 21.5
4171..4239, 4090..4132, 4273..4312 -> -2.88 Ang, 18.7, 14.2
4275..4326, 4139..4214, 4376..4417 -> 8.03 Ang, 18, 17.8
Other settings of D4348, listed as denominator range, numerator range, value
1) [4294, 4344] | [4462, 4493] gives 1.35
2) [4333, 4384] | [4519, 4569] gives 1.17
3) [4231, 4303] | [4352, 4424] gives 1.15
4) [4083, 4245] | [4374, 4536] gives 1.12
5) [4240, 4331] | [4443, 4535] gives 1.34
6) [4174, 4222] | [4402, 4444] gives 1.09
